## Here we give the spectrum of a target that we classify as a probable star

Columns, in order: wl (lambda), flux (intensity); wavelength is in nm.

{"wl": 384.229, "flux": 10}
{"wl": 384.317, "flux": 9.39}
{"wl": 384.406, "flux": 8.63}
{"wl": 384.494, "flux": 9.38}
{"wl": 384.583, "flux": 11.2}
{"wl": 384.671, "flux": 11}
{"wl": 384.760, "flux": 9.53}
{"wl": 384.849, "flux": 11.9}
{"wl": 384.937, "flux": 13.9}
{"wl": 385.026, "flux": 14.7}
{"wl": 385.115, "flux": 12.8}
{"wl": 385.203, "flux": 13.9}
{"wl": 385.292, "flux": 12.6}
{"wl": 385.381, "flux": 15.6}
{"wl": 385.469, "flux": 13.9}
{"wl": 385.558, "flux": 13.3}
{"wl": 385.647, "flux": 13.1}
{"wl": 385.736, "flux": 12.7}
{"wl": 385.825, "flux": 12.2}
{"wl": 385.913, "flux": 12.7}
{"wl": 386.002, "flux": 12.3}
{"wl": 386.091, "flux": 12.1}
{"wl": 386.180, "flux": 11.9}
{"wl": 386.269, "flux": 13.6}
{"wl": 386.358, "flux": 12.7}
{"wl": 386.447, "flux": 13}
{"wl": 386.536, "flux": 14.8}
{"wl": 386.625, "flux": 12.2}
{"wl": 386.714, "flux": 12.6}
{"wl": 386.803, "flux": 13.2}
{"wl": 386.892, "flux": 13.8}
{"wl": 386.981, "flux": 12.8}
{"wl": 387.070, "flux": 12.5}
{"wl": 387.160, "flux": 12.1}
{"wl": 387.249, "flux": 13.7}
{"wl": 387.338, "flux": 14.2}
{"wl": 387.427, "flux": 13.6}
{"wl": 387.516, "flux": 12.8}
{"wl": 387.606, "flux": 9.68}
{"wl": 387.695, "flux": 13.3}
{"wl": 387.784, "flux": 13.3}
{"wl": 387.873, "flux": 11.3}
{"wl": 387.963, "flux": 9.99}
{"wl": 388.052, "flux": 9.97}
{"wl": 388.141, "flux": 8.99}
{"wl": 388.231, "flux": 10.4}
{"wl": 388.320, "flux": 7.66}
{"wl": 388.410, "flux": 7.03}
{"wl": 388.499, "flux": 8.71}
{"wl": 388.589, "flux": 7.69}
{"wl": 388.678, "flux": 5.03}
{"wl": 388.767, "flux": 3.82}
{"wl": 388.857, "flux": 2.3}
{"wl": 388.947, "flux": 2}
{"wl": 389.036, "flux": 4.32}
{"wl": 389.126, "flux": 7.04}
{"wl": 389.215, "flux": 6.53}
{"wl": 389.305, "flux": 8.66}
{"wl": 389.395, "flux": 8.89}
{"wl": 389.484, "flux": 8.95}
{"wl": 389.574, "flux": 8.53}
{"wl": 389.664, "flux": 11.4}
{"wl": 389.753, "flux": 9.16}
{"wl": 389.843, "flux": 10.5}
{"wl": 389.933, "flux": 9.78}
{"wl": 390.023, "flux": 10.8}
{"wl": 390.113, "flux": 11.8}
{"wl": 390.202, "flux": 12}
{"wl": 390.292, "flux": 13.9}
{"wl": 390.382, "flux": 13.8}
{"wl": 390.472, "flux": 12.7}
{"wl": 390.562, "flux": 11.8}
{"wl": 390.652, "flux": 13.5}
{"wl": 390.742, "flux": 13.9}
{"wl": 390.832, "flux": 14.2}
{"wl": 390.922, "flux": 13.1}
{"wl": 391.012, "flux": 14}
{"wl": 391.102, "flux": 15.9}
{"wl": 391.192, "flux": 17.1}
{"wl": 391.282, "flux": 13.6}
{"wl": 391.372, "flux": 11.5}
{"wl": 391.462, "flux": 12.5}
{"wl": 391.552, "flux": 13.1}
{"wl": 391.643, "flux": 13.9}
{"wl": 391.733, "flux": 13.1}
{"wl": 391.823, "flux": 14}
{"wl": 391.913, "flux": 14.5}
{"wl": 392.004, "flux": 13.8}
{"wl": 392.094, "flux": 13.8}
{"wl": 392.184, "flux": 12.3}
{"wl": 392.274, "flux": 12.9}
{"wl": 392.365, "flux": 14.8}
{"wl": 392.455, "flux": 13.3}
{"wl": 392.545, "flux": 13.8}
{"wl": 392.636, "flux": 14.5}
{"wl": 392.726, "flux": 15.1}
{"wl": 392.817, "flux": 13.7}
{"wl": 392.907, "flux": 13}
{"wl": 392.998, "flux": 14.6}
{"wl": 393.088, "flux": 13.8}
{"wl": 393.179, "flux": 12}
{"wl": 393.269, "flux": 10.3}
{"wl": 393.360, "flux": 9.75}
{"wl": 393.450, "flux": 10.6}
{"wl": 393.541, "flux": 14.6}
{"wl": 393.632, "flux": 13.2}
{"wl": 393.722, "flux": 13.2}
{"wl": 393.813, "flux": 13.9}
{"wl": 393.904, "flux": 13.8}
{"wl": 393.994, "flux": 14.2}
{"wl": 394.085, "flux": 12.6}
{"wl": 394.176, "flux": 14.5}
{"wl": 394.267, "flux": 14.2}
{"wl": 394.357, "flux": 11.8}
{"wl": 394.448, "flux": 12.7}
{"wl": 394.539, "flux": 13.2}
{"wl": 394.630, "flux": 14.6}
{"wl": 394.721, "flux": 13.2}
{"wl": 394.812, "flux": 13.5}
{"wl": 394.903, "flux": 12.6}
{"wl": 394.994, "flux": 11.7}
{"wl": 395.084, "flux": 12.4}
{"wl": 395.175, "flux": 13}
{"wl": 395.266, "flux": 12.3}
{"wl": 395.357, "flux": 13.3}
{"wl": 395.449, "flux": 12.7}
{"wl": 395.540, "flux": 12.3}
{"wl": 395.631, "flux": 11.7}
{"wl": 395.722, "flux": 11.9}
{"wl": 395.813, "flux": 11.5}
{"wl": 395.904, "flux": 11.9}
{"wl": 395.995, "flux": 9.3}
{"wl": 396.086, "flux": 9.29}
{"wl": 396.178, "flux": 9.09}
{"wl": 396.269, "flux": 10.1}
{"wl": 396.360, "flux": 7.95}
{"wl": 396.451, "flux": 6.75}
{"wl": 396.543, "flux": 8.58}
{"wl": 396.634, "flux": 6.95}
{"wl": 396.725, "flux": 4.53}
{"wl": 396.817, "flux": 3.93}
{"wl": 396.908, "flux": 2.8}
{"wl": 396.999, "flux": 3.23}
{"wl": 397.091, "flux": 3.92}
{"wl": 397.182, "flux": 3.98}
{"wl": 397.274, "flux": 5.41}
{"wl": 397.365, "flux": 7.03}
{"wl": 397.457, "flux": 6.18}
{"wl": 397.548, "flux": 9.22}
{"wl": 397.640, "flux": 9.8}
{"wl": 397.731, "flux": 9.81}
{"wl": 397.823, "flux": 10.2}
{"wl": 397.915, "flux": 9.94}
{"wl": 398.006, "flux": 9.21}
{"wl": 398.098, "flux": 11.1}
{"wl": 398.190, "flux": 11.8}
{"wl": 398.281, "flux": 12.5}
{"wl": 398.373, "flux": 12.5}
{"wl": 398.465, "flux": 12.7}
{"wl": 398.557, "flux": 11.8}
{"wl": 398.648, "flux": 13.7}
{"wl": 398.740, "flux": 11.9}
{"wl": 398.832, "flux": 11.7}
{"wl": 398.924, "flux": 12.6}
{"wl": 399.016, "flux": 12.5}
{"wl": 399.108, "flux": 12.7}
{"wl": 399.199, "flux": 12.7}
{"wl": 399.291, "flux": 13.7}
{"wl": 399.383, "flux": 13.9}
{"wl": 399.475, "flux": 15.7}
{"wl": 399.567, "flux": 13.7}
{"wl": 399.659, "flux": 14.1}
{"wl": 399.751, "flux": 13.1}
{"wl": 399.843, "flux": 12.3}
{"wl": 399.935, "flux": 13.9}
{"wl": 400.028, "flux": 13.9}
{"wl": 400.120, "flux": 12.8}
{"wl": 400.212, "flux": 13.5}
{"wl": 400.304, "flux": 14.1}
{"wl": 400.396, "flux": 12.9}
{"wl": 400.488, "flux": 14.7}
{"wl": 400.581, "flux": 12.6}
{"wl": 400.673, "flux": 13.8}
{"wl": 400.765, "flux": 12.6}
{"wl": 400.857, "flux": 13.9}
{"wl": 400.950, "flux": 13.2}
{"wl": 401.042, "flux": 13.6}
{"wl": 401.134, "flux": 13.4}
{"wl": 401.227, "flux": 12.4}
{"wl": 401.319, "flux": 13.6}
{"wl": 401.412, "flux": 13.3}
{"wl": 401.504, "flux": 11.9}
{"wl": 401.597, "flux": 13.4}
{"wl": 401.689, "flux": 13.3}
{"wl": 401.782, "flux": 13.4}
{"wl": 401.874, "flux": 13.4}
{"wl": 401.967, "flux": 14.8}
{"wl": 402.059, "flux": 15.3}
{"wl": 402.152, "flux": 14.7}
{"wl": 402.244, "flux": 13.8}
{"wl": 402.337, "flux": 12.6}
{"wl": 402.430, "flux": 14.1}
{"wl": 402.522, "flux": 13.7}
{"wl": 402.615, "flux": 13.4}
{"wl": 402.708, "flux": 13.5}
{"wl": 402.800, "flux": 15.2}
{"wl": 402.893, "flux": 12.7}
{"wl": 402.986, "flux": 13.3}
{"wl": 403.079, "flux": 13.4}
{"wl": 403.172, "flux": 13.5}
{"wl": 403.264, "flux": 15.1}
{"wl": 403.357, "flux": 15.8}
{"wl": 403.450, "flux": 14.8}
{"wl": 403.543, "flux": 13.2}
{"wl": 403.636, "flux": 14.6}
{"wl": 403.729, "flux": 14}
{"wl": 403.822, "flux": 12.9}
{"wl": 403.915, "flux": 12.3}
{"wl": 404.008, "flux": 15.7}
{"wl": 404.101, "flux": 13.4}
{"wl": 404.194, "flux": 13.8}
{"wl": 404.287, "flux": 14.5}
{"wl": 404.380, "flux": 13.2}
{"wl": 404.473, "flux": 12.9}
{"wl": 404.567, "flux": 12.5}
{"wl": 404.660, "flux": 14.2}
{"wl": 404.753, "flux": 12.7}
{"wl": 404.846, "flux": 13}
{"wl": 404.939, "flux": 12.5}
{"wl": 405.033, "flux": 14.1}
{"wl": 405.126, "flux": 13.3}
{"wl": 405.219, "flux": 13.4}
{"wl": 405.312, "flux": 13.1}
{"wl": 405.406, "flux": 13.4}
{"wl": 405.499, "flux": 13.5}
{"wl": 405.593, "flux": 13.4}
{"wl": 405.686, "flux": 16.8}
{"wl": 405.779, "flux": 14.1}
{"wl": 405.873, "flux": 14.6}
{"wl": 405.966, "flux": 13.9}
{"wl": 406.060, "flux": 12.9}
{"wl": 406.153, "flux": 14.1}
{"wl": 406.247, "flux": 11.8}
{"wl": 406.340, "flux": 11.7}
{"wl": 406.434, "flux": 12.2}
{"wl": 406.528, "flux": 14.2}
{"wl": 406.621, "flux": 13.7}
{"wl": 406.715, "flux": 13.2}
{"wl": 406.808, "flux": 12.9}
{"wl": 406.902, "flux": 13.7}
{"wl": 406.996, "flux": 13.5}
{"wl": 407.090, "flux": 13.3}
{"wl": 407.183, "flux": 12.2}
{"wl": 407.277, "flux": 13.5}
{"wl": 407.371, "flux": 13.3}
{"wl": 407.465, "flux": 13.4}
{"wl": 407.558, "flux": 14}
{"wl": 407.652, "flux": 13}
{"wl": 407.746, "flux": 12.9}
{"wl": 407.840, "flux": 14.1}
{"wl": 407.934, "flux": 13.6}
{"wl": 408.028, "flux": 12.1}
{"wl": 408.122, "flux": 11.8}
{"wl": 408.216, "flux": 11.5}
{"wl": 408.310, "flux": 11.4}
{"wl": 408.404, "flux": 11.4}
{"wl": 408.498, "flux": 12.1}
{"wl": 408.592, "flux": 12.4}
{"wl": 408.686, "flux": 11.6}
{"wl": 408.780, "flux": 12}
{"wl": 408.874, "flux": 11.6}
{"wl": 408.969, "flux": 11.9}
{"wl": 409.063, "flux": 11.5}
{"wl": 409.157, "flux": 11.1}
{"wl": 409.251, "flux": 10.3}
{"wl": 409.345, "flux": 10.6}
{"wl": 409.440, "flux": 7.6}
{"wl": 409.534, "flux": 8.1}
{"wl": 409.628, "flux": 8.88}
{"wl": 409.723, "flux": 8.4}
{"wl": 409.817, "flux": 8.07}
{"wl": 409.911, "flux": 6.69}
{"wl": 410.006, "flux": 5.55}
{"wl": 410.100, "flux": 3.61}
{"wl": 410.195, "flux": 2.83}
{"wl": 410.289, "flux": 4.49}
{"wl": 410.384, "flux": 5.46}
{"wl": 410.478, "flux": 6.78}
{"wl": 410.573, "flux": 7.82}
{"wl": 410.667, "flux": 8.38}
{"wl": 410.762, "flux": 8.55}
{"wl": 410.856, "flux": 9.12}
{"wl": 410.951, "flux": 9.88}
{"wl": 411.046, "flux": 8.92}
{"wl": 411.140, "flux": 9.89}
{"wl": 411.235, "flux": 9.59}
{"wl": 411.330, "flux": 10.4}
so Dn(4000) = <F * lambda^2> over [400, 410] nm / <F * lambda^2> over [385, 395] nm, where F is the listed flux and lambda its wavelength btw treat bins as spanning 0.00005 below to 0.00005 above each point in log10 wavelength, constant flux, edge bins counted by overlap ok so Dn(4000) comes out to 1.2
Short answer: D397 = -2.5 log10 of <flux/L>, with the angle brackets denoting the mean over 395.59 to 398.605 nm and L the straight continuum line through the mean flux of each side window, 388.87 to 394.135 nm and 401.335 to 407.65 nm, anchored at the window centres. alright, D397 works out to 0.42 mag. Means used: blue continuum 12.2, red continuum 13.6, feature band 8.69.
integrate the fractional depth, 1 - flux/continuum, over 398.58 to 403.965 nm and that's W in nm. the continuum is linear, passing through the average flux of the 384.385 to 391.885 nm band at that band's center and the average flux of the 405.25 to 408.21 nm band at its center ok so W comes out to -0.31 nm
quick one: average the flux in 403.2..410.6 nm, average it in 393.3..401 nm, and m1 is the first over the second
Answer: 1.1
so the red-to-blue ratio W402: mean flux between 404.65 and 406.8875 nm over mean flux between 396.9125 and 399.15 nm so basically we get 1.39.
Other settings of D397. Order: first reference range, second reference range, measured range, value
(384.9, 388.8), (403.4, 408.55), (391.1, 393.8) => -0.09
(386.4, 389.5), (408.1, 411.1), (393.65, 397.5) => -0.07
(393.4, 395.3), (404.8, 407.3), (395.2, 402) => 0.18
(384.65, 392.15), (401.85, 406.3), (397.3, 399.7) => 0.13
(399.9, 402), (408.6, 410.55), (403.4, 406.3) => -0.22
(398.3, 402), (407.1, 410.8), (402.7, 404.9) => -0.15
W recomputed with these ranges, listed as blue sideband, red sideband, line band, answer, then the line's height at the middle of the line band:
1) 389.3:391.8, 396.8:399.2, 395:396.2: -0.15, 10.4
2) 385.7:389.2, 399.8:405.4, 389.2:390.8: 0.01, 11.1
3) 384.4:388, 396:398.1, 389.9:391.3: -0.38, 10.5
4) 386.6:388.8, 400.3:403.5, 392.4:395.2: -0.25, 12.1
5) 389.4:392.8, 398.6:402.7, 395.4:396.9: 0.46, 13.2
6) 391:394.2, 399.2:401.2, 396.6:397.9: 0.69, 13.5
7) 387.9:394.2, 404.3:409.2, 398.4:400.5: -0.16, 12.3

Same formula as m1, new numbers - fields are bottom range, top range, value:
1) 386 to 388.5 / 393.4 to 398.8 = 0.89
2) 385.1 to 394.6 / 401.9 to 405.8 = 1.15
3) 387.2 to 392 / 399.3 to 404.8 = 1.26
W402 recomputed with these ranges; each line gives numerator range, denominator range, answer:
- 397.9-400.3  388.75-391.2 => 1.23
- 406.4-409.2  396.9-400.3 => 1.15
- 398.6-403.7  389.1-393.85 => 1.08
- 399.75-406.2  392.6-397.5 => 1.26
